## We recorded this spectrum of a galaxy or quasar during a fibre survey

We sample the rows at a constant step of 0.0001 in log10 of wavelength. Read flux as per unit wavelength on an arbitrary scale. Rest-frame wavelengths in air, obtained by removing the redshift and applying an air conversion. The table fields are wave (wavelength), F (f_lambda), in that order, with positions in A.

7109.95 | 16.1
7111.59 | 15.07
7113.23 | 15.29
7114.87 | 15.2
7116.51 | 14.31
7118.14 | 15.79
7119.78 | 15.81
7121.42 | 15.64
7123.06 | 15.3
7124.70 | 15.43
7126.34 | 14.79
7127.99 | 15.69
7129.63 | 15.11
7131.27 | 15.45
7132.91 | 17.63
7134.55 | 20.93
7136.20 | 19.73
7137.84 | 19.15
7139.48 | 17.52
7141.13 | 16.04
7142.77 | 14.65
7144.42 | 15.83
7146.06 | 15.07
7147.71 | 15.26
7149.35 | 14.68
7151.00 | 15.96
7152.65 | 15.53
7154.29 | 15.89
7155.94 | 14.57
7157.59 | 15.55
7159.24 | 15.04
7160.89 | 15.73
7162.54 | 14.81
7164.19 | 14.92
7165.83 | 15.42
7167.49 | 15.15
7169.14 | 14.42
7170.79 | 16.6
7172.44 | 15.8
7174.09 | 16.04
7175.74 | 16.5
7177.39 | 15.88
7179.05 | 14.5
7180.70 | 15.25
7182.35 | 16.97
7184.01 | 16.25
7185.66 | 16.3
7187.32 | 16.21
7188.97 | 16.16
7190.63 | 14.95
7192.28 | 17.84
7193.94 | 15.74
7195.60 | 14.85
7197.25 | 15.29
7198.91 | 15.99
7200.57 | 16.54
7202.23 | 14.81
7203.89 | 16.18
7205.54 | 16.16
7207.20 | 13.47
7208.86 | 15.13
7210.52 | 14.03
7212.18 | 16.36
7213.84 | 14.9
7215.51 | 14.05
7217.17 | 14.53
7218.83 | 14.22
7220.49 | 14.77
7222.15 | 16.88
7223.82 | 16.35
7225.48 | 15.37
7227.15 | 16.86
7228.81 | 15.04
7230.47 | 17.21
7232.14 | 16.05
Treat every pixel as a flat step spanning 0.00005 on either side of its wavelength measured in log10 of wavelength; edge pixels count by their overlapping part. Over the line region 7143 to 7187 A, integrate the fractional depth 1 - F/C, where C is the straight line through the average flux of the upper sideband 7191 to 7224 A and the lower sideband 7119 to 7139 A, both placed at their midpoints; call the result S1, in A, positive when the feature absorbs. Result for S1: 1.6 A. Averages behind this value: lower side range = 16.7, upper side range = 15.4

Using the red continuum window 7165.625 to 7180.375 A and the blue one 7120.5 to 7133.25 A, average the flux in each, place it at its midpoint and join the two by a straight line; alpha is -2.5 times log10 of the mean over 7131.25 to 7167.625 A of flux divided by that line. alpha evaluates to -0.04 mag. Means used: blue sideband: 15.6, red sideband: 15.6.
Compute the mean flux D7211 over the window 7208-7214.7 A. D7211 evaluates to 15.1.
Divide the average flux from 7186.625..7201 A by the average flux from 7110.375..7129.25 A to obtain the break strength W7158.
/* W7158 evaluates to 1.04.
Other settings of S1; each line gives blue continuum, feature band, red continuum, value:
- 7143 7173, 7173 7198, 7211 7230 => -0.9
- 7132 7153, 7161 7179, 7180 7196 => 0.9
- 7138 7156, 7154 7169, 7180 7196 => 0.6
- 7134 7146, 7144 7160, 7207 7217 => 1.6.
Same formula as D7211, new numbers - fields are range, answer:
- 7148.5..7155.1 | 15.5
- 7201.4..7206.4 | 15.7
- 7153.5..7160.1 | 15.2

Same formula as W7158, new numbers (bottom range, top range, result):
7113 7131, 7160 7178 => 1.02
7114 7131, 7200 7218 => 0.99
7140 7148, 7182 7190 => 1.05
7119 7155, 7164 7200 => 0.97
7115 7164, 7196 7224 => 0.96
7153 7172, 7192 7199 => 1.03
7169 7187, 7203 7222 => 0.94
